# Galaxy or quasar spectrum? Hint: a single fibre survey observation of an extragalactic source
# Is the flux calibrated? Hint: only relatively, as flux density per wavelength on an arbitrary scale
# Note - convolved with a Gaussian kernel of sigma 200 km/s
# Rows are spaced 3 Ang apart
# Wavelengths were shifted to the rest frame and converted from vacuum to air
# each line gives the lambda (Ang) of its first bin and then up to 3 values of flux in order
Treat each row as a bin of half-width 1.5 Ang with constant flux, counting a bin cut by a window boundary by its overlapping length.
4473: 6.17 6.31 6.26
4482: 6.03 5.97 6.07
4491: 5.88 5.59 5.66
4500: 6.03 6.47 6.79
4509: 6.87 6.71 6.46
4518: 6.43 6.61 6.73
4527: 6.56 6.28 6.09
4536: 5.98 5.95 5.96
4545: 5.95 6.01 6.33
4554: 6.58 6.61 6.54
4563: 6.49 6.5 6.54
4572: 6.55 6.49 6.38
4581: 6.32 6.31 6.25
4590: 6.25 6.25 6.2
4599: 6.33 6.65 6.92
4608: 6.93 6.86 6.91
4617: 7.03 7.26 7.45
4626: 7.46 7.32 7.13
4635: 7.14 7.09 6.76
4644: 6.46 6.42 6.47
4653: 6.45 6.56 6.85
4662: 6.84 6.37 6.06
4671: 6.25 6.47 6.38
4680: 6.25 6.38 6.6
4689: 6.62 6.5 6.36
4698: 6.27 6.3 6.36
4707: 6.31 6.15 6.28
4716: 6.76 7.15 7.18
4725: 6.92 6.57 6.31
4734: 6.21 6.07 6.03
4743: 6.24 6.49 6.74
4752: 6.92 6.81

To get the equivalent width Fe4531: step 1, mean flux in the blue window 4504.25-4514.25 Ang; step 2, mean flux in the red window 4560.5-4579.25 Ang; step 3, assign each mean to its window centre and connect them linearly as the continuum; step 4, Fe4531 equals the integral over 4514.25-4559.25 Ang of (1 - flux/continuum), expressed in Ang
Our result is 2.3 Ang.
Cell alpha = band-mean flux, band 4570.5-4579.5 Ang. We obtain 6.47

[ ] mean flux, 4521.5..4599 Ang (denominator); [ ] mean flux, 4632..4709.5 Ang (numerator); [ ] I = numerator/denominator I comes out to 1.03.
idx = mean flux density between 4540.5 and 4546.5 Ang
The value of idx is 5.96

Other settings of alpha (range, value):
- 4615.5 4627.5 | 7.3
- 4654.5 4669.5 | 6.54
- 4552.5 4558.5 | 6.6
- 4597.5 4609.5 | 6.71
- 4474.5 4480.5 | 6.29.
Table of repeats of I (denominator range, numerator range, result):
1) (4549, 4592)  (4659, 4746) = 1.00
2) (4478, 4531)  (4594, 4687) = 1.07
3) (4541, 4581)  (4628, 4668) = 1.05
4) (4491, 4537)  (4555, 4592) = 1.02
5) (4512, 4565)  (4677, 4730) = 1.03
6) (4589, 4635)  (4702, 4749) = 0.94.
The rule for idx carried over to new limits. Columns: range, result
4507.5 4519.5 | 6.62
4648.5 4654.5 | 6.46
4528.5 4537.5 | 6.12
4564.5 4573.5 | 6.53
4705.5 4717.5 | 6.38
